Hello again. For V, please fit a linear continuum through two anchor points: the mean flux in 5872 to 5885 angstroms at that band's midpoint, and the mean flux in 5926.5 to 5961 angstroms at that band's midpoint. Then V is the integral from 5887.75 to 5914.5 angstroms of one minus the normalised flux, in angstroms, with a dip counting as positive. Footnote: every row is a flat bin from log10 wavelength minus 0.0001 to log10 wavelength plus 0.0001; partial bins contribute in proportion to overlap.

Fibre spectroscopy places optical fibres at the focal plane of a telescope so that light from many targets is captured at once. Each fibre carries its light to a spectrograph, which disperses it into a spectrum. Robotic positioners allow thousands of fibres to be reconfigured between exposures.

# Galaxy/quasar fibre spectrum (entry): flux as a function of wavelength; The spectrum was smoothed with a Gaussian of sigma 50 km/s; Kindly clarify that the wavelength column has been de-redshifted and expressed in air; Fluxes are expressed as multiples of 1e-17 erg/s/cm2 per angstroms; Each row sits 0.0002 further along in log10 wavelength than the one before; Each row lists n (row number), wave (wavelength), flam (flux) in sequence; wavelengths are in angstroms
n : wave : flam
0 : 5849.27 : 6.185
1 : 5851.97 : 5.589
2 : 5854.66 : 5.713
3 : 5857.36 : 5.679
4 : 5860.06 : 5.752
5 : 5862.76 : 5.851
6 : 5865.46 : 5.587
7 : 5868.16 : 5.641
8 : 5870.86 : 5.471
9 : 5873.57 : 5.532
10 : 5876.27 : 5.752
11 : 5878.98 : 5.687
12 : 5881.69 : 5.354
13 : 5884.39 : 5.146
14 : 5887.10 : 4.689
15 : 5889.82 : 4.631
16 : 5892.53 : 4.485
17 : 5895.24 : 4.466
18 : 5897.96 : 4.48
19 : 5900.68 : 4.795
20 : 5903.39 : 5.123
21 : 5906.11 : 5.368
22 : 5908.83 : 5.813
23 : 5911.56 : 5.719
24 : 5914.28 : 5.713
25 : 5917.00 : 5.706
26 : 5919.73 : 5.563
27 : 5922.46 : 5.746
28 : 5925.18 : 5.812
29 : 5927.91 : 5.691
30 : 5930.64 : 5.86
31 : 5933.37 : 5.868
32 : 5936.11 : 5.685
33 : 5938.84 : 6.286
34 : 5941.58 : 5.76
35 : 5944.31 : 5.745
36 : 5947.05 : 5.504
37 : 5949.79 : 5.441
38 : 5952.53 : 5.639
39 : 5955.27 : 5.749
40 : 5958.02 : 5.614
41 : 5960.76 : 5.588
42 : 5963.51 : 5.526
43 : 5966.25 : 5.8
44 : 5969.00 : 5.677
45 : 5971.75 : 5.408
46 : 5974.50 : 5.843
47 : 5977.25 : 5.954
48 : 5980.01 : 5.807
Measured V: 2.7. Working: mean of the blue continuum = 5.52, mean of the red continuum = 5.73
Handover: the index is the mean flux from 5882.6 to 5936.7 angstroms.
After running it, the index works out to 5.31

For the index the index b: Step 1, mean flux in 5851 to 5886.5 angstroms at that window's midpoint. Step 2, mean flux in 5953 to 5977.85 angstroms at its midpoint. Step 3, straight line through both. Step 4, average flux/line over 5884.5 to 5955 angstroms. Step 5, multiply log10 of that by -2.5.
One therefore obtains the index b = 0.04 mag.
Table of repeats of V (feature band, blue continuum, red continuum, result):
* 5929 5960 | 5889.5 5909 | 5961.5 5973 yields -2.24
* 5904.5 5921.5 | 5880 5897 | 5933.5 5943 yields -0.94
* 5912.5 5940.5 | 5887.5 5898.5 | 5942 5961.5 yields -3.49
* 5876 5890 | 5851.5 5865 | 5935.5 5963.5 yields 1.21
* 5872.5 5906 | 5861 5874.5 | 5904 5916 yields 3.59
